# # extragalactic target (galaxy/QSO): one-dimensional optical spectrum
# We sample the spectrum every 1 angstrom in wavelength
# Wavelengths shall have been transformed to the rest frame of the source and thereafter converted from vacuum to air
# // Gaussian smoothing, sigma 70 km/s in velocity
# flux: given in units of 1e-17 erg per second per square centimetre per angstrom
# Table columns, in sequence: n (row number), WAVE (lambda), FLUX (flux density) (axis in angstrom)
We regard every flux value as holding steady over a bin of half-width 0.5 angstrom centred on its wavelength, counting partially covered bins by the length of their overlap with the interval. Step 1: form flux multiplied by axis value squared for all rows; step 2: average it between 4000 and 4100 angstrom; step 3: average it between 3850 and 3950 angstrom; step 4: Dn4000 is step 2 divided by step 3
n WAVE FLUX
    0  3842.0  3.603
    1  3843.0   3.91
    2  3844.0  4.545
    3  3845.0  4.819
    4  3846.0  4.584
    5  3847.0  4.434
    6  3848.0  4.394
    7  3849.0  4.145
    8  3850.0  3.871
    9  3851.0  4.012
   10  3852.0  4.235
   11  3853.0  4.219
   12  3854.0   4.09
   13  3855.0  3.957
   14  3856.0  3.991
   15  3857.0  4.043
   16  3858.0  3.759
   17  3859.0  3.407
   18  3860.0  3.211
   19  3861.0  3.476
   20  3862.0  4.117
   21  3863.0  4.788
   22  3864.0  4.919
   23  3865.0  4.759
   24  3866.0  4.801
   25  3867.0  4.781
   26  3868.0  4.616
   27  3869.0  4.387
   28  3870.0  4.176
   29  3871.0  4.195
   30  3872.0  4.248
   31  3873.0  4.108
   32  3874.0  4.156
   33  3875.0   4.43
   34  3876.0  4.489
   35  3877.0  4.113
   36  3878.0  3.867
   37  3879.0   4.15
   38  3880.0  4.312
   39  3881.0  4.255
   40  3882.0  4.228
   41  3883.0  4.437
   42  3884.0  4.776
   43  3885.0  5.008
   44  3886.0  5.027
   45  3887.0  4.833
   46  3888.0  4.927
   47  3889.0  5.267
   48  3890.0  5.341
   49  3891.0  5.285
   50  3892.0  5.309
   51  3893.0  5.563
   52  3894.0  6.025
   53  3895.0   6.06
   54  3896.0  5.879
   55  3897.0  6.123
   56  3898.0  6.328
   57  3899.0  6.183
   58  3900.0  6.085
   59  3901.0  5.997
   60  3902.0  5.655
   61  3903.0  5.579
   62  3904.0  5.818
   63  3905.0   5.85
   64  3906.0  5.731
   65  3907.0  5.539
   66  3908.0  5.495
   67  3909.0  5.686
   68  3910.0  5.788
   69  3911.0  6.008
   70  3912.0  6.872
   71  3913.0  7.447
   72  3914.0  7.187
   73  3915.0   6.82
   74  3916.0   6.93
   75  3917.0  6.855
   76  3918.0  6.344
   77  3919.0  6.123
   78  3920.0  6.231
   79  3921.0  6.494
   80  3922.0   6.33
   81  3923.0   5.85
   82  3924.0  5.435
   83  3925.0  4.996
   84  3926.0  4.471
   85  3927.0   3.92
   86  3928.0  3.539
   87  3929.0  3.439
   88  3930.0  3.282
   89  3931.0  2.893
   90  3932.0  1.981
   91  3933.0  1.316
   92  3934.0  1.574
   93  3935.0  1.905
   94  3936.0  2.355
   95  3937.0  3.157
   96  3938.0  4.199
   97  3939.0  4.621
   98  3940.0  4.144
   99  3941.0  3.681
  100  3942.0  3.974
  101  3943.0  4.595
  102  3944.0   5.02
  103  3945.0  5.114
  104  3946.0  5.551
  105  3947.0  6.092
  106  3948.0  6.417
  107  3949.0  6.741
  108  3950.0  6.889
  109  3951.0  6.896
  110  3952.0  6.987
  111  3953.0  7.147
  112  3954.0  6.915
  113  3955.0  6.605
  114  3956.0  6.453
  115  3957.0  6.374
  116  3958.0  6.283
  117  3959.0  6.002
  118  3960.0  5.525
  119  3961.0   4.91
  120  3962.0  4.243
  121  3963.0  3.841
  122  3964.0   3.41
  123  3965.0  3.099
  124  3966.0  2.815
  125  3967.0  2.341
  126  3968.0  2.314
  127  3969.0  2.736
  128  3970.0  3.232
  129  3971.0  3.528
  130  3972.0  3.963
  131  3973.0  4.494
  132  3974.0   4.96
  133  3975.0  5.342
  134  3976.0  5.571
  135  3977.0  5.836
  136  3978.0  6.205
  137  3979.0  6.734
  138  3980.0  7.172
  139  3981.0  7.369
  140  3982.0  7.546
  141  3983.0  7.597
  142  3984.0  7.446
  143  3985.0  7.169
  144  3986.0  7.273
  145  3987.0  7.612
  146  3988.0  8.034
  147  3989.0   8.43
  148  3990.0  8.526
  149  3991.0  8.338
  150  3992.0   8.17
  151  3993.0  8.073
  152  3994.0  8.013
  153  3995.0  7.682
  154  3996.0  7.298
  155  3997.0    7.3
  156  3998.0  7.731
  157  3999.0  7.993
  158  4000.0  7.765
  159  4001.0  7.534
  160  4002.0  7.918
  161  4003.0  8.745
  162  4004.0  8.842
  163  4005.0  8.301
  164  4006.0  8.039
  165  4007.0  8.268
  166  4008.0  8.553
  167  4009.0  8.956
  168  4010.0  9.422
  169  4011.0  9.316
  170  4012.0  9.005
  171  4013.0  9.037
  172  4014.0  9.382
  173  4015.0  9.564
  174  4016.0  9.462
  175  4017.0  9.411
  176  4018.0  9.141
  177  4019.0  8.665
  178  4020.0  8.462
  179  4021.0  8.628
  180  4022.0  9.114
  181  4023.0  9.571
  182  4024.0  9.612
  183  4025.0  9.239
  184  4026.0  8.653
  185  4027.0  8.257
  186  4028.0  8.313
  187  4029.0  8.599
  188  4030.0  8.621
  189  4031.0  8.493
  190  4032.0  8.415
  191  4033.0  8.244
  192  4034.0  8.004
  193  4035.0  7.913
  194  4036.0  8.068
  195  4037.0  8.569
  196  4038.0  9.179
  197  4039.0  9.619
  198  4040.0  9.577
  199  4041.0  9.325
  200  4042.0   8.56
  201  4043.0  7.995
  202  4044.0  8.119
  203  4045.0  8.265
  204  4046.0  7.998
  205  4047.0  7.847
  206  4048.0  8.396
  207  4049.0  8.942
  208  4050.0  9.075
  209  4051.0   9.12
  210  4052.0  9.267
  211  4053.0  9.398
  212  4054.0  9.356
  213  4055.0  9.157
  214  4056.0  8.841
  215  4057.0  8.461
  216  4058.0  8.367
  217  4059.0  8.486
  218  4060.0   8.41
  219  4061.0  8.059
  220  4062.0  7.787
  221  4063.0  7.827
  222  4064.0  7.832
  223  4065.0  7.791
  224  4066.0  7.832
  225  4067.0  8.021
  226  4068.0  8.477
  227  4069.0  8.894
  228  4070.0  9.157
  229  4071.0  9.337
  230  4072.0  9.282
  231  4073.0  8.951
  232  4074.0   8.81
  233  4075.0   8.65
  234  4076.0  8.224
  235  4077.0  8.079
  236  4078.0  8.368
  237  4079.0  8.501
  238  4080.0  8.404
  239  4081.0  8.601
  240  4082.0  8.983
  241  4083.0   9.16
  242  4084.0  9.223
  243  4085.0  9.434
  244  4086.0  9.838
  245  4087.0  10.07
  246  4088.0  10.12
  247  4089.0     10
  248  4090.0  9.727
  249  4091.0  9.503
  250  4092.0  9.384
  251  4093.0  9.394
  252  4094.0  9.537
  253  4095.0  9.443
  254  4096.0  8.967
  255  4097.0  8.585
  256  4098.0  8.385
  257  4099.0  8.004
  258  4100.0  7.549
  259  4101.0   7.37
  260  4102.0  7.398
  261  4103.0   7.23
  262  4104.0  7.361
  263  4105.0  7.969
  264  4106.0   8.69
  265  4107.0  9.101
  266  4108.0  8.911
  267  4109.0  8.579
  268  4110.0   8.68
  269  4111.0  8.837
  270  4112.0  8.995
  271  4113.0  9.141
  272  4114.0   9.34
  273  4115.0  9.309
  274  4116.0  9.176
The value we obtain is 1.9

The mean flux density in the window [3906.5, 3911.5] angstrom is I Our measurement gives 5.7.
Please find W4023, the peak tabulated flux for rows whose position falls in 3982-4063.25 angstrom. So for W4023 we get 9.619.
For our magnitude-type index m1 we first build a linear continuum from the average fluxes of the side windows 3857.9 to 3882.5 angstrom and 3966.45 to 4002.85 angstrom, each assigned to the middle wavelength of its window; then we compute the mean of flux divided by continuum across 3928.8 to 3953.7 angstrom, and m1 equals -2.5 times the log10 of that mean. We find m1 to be 0.278 mag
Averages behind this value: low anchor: 4.24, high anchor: 6.55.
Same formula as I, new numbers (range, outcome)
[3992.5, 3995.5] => 7.92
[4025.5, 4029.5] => 8.46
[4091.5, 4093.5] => 9.39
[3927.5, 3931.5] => 3.29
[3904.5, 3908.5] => 5.65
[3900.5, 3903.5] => 5.74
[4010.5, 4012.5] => 9.16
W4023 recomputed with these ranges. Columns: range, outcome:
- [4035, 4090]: 10.12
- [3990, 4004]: 8.842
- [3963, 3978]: 6.205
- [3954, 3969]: 6.915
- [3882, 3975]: 7.447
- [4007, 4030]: 9.612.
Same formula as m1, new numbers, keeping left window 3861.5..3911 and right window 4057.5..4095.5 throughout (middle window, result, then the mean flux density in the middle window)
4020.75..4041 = -0.107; 8.75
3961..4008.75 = 0.102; 6.45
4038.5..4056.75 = -0.070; 8.82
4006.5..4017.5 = -0.204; 9.13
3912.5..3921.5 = -0.184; 6.71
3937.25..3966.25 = 0.191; 5.33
